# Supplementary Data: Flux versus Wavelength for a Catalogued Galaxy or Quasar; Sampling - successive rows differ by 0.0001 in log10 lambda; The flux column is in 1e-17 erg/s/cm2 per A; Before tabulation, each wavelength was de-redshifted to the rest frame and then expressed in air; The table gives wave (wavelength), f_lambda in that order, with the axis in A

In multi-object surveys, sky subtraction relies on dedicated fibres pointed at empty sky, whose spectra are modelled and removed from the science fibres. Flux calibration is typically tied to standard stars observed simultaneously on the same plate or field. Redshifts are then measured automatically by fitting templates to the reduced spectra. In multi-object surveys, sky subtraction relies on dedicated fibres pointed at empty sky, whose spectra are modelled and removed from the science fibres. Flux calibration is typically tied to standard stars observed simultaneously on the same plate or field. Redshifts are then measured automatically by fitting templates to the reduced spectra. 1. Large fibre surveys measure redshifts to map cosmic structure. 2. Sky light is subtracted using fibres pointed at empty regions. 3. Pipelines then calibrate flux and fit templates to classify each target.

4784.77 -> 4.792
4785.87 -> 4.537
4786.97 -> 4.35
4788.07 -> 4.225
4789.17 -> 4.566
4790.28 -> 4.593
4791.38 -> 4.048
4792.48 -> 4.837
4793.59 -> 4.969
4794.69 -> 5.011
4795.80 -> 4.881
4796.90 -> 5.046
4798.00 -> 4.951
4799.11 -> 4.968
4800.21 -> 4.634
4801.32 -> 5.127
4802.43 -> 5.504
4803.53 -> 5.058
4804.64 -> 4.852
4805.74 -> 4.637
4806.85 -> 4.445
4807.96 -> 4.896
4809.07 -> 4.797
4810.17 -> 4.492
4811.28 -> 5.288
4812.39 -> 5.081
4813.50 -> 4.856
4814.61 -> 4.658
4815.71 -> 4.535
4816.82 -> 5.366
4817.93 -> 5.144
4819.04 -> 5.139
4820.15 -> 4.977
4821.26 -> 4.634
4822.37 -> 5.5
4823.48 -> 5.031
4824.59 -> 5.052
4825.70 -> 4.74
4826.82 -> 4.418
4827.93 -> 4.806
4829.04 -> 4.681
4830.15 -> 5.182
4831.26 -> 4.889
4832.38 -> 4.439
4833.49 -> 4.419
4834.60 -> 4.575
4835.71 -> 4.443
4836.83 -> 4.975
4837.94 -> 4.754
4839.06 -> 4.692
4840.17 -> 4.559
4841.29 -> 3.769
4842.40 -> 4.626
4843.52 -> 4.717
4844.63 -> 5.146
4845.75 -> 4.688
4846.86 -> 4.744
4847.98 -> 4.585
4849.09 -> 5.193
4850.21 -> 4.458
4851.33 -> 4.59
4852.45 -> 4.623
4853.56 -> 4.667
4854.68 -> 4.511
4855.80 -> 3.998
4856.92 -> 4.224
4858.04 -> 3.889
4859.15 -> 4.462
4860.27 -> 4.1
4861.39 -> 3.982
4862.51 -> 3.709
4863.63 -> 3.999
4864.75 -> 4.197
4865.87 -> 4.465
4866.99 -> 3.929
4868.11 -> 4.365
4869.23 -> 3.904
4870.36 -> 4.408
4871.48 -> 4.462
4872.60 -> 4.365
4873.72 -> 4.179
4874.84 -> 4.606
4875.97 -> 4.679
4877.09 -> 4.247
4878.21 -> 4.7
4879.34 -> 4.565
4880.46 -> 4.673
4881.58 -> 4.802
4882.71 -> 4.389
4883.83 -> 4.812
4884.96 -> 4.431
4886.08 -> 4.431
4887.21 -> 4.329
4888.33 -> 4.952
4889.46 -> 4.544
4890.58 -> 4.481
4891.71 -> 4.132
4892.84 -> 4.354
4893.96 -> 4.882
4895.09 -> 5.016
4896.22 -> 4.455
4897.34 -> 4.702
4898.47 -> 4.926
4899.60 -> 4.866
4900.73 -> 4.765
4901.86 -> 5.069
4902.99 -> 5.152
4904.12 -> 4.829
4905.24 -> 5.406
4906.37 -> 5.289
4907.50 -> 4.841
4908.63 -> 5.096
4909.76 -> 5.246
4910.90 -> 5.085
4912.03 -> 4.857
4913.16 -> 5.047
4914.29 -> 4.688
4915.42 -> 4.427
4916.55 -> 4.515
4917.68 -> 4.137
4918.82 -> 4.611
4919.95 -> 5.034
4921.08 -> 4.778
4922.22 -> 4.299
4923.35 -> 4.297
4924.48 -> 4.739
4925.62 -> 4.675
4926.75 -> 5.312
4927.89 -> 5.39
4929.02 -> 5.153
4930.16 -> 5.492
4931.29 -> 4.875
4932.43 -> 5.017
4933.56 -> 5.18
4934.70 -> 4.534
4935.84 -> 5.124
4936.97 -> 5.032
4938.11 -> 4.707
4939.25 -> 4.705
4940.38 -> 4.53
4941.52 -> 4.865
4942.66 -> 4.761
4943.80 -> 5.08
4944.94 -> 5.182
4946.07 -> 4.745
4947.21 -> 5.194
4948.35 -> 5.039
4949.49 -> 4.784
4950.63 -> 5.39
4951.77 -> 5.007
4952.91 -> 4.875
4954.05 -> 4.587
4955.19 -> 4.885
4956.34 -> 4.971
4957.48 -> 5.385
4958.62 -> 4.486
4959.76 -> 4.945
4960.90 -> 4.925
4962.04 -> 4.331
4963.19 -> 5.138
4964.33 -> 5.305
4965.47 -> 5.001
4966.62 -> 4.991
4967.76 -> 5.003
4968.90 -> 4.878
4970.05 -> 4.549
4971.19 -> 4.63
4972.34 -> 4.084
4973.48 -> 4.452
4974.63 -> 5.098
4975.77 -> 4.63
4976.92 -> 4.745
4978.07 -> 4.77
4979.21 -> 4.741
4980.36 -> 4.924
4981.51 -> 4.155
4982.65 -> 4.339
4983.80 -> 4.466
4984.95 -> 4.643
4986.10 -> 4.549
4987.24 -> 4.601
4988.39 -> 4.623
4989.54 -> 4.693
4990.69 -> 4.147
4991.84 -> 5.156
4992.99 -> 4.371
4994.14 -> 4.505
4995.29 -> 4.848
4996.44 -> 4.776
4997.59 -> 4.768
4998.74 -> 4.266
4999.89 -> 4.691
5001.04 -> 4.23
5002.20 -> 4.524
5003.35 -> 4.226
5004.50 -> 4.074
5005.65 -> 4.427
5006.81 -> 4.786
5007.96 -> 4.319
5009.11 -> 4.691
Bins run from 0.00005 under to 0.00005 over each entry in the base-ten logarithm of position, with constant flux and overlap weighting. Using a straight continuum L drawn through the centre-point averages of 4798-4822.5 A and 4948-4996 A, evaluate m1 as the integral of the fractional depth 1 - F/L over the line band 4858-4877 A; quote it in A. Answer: 2.49 A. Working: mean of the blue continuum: 4.93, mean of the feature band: 4.23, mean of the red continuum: 4.75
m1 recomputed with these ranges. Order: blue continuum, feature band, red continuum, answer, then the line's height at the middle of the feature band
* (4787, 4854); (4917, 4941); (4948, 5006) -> -0.6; 4.72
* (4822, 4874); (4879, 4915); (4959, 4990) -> -1.5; 4.59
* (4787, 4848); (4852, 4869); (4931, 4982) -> 2.2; 4.81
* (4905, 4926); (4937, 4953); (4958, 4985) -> -0.6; 4.75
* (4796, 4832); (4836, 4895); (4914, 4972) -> 5.2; 4.9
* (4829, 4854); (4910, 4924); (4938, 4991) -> 0.2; 4.74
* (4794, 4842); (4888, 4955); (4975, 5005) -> -2.7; 4.67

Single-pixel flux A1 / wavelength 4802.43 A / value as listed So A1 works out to 5.504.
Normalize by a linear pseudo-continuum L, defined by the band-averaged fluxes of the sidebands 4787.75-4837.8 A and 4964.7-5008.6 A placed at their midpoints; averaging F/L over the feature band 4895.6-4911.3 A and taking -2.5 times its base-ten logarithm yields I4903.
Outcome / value -0.06 mag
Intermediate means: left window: 4.83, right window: 4.6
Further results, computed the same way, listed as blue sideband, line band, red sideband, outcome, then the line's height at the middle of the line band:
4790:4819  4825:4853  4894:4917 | 0.05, 4.89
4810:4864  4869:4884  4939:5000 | 0.05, 4.69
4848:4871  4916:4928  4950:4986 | -0.02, 4.57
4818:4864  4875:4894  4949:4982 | 0.03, 4.68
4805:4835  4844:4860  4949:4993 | 0.06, 4.82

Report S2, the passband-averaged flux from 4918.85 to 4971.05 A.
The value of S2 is 4.91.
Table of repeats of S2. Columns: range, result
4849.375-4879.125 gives 4.31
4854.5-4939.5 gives 4.64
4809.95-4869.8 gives 4.61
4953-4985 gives 4.75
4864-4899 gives 4.49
